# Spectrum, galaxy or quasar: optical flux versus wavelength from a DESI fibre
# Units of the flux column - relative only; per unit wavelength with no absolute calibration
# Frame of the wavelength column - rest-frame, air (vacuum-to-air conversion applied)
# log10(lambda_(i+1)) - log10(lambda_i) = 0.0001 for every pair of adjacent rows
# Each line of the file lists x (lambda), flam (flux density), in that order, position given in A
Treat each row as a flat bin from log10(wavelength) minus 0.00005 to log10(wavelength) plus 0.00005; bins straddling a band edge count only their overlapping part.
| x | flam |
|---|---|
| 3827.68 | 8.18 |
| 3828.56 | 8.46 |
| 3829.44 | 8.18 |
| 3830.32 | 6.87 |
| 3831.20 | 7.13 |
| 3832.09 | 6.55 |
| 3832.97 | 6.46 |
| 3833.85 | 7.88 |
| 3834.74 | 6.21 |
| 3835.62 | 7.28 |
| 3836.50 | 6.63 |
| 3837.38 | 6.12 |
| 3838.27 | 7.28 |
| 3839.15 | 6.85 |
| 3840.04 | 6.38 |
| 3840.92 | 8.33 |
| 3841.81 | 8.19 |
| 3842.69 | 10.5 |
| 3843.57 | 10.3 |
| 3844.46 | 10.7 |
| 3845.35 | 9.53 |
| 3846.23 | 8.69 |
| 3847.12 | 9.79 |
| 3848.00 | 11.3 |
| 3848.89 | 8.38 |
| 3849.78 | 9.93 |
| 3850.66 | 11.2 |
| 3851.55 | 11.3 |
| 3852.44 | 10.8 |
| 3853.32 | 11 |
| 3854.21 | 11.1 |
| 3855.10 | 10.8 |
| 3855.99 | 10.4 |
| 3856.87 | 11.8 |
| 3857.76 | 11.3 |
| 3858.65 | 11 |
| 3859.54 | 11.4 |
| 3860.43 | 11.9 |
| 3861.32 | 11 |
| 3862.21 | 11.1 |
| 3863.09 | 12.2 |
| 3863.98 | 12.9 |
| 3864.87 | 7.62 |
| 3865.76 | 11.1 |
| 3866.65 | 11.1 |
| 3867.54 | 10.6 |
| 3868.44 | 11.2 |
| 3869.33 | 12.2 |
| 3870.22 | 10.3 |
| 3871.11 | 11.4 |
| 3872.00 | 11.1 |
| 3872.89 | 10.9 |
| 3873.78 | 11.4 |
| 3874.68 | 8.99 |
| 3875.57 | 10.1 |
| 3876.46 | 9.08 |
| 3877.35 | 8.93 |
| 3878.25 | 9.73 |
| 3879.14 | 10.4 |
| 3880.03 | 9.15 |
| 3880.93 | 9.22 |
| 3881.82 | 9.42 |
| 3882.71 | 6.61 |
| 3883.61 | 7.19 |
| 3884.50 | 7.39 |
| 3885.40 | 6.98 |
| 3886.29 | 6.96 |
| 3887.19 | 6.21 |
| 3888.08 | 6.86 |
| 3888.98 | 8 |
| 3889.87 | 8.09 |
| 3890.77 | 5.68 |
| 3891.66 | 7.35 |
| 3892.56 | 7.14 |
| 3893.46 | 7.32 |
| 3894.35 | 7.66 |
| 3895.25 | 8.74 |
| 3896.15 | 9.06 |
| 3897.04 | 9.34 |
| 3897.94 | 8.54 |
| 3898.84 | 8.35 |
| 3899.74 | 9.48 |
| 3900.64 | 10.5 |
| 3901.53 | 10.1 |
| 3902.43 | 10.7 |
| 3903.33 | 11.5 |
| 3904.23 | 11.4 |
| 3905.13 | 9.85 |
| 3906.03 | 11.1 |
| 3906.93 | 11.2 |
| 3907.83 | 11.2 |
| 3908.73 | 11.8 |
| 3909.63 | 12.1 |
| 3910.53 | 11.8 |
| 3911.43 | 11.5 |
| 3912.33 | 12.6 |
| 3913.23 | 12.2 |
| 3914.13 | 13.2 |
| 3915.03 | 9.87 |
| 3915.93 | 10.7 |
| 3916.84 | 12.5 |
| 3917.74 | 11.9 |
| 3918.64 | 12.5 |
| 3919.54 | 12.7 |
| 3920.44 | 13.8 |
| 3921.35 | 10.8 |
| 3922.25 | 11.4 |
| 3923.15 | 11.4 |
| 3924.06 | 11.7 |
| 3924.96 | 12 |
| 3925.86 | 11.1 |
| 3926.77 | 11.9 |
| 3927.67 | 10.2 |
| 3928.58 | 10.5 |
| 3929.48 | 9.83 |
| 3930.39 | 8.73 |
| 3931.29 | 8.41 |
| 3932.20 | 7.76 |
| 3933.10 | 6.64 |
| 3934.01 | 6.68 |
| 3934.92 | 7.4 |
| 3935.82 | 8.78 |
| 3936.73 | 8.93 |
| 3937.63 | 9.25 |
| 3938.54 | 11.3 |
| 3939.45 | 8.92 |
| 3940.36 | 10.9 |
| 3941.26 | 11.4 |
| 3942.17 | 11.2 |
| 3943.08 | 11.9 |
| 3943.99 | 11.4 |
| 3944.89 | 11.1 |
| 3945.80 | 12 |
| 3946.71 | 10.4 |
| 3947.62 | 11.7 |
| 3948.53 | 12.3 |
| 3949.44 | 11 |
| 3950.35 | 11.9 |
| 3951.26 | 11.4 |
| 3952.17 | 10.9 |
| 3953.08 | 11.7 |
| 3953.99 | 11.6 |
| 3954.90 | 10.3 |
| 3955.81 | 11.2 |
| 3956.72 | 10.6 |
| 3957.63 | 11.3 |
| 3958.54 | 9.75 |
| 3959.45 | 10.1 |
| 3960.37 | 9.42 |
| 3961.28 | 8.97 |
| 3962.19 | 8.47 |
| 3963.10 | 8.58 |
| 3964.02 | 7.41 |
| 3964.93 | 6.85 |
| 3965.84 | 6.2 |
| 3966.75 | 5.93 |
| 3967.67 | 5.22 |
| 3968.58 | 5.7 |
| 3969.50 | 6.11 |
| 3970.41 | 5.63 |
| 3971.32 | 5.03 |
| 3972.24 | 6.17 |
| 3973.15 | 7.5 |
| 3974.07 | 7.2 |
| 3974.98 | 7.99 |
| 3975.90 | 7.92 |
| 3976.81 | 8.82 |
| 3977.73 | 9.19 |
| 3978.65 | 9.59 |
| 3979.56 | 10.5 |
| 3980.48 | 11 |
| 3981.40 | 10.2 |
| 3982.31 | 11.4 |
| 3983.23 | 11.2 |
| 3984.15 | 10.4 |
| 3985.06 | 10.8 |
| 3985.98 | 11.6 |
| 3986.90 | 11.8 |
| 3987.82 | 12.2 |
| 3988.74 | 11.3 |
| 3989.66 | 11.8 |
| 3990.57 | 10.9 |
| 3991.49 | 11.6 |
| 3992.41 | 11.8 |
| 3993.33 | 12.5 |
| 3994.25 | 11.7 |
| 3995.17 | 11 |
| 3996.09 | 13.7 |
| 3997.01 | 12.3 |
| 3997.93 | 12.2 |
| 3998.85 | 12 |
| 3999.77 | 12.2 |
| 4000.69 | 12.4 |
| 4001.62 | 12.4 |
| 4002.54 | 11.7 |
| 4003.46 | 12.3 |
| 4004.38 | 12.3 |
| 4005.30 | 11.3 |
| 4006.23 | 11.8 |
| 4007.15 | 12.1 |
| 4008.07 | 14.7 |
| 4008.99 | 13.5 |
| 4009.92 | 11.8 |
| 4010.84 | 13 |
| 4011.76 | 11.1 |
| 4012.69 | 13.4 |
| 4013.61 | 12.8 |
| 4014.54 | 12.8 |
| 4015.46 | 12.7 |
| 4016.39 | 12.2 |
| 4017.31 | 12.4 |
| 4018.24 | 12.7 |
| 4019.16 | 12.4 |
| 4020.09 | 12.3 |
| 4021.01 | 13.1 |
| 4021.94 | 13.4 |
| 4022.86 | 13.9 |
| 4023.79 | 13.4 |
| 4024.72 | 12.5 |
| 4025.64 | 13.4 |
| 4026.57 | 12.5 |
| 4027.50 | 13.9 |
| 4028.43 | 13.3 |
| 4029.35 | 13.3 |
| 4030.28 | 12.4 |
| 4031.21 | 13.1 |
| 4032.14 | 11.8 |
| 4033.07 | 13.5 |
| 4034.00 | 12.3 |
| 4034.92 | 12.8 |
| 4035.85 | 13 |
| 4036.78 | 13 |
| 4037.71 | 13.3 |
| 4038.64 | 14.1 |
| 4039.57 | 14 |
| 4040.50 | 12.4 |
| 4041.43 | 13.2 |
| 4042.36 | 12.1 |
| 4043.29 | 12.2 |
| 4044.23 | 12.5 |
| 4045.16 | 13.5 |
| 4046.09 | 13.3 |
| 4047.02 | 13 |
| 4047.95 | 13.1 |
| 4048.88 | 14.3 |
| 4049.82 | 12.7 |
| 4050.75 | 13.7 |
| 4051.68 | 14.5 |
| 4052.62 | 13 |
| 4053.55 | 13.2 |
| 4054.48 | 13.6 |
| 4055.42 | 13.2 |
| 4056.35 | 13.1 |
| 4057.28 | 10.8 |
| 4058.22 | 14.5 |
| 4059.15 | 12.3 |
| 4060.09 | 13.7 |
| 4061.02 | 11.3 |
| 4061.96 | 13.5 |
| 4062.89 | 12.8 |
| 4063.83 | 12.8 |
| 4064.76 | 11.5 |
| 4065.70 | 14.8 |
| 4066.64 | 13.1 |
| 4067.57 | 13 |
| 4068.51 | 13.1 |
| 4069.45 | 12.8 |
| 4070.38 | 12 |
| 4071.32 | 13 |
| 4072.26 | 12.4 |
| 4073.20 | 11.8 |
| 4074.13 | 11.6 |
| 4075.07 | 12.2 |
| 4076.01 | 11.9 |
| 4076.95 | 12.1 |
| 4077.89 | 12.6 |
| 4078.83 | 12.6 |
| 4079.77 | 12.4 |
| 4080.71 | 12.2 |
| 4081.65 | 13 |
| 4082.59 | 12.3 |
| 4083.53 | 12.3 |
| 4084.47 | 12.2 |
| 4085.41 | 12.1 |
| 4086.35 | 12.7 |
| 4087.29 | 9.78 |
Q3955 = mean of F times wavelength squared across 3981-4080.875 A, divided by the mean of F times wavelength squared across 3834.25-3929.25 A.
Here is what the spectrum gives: 1.36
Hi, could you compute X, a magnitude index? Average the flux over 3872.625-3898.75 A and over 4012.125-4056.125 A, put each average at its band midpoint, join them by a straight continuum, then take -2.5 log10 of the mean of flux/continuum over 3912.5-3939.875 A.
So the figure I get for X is -0.09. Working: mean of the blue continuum 8.34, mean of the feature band 10.5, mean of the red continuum 13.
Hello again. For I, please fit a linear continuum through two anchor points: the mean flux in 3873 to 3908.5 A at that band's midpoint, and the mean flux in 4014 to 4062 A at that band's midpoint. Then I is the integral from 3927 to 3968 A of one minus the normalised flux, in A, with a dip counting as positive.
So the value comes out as 3.0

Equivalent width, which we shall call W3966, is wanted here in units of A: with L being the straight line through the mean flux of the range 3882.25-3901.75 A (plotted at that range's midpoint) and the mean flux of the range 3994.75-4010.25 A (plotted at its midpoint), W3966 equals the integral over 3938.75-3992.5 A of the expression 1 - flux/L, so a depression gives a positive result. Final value 5.04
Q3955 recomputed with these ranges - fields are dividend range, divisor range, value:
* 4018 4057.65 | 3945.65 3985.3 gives 1.47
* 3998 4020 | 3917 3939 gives 1.26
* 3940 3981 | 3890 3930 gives 0.91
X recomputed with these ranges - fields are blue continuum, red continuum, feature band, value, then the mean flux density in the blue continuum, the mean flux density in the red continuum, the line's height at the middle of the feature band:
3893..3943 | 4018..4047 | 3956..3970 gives 0.37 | 10.4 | 13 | 11.4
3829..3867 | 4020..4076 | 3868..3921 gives 0.04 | 9.45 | 13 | 10.3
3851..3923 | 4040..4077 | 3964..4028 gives 0.09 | 10.2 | 12.8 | 11.9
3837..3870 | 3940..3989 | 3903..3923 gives -0.18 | 10.2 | 9.66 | 9.91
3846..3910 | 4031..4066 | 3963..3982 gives 0.47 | 9.83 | 13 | 11.6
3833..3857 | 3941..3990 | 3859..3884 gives -0.12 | 9.13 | 9.67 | 9.25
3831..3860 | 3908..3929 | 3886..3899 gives 0.37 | 9.19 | 11.7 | 10.8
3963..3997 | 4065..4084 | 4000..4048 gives -0.18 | 9.36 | 12.5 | 10.8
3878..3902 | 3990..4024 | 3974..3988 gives 0.14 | 8.19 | 12.4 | 11.5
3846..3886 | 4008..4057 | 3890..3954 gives 0.08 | 10.2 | 13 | 11.2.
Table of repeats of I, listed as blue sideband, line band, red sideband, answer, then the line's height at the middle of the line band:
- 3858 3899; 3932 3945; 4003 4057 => 1.5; 10.8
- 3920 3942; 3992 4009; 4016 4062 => -0.5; 11.9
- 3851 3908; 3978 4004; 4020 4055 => 1.2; 12.1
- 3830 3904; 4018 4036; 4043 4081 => -1.1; 12.2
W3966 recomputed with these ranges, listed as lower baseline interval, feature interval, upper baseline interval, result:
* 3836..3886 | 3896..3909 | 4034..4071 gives 0.32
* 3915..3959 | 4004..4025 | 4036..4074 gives -0.82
